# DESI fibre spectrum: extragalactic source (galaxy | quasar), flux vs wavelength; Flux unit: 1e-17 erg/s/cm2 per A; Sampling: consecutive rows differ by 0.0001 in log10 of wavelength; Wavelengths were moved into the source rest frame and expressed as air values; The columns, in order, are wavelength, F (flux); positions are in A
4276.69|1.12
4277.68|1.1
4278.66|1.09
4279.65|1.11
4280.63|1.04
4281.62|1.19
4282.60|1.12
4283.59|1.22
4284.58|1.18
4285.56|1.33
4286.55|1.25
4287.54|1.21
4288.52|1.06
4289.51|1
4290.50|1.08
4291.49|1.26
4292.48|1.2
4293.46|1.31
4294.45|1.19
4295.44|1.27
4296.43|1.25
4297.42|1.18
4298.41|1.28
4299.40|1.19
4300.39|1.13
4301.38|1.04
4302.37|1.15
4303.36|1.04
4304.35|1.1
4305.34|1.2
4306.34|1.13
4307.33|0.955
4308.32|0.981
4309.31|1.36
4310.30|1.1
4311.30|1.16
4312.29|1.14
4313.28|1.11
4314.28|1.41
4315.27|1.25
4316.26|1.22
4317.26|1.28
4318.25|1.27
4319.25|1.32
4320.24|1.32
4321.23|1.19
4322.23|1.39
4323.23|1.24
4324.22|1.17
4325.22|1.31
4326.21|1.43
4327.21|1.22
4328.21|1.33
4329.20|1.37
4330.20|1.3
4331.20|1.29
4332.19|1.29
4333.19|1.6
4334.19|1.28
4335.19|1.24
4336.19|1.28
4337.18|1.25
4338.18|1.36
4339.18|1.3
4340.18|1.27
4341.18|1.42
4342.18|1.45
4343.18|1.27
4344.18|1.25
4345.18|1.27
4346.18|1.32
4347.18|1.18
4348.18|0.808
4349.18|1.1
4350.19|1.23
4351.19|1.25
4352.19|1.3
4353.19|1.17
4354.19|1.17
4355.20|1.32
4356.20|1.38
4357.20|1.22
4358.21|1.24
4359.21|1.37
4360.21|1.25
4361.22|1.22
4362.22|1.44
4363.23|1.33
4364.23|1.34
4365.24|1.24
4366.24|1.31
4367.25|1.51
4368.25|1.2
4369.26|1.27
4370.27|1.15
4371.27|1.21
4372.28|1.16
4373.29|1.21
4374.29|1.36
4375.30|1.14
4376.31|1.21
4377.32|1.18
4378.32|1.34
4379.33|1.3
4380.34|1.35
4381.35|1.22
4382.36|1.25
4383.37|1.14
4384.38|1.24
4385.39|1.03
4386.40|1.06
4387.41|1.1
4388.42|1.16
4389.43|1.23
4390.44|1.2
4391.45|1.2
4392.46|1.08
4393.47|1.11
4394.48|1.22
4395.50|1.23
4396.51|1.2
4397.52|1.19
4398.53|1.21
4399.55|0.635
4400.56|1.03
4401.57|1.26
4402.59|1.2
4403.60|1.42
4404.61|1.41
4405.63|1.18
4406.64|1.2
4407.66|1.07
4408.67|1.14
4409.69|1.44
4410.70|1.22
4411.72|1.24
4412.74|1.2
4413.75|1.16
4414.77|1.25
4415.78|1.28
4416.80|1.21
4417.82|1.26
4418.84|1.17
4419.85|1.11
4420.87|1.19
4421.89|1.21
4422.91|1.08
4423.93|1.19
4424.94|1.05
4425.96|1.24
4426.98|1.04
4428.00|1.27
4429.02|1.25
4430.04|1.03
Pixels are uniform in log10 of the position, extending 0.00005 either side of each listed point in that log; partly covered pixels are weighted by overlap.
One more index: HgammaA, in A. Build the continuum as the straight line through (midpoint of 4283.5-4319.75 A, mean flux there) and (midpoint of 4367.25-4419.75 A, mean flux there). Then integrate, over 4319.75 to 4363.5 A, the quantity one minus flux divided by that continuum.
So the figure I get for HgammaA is -3.3 A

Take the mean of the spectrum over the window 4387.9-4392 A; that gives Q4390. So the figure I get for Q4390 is 1.2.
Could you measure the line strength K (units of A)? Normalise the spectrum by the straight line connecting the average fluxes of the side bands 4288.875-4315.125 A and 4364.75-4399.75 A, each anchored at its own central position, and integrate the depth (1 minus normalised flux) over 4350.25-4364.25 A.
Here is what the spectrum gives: -1.1 A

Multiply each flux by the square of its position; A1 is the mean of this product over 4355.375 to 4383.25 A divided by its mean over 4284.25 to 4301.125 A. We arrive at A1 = 1.10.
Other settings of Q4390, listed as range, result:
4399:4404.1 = 1.11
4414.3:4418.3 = 1.25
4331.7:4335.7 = 1.35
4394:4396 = 1.22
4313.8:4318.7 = 1.29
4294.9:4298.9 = 1.24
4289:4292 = 1.11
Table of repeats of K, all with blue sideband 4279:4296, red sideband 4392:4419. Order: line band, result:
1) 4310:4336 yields -2.1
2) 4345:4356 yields -0.1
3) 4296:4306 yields 0.2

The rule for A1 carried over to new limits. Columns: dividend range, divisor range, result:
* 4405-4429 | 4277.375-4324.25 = 1.06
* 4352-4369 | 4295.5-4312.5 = 1.16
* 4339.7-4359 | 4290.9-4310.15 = 1.09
